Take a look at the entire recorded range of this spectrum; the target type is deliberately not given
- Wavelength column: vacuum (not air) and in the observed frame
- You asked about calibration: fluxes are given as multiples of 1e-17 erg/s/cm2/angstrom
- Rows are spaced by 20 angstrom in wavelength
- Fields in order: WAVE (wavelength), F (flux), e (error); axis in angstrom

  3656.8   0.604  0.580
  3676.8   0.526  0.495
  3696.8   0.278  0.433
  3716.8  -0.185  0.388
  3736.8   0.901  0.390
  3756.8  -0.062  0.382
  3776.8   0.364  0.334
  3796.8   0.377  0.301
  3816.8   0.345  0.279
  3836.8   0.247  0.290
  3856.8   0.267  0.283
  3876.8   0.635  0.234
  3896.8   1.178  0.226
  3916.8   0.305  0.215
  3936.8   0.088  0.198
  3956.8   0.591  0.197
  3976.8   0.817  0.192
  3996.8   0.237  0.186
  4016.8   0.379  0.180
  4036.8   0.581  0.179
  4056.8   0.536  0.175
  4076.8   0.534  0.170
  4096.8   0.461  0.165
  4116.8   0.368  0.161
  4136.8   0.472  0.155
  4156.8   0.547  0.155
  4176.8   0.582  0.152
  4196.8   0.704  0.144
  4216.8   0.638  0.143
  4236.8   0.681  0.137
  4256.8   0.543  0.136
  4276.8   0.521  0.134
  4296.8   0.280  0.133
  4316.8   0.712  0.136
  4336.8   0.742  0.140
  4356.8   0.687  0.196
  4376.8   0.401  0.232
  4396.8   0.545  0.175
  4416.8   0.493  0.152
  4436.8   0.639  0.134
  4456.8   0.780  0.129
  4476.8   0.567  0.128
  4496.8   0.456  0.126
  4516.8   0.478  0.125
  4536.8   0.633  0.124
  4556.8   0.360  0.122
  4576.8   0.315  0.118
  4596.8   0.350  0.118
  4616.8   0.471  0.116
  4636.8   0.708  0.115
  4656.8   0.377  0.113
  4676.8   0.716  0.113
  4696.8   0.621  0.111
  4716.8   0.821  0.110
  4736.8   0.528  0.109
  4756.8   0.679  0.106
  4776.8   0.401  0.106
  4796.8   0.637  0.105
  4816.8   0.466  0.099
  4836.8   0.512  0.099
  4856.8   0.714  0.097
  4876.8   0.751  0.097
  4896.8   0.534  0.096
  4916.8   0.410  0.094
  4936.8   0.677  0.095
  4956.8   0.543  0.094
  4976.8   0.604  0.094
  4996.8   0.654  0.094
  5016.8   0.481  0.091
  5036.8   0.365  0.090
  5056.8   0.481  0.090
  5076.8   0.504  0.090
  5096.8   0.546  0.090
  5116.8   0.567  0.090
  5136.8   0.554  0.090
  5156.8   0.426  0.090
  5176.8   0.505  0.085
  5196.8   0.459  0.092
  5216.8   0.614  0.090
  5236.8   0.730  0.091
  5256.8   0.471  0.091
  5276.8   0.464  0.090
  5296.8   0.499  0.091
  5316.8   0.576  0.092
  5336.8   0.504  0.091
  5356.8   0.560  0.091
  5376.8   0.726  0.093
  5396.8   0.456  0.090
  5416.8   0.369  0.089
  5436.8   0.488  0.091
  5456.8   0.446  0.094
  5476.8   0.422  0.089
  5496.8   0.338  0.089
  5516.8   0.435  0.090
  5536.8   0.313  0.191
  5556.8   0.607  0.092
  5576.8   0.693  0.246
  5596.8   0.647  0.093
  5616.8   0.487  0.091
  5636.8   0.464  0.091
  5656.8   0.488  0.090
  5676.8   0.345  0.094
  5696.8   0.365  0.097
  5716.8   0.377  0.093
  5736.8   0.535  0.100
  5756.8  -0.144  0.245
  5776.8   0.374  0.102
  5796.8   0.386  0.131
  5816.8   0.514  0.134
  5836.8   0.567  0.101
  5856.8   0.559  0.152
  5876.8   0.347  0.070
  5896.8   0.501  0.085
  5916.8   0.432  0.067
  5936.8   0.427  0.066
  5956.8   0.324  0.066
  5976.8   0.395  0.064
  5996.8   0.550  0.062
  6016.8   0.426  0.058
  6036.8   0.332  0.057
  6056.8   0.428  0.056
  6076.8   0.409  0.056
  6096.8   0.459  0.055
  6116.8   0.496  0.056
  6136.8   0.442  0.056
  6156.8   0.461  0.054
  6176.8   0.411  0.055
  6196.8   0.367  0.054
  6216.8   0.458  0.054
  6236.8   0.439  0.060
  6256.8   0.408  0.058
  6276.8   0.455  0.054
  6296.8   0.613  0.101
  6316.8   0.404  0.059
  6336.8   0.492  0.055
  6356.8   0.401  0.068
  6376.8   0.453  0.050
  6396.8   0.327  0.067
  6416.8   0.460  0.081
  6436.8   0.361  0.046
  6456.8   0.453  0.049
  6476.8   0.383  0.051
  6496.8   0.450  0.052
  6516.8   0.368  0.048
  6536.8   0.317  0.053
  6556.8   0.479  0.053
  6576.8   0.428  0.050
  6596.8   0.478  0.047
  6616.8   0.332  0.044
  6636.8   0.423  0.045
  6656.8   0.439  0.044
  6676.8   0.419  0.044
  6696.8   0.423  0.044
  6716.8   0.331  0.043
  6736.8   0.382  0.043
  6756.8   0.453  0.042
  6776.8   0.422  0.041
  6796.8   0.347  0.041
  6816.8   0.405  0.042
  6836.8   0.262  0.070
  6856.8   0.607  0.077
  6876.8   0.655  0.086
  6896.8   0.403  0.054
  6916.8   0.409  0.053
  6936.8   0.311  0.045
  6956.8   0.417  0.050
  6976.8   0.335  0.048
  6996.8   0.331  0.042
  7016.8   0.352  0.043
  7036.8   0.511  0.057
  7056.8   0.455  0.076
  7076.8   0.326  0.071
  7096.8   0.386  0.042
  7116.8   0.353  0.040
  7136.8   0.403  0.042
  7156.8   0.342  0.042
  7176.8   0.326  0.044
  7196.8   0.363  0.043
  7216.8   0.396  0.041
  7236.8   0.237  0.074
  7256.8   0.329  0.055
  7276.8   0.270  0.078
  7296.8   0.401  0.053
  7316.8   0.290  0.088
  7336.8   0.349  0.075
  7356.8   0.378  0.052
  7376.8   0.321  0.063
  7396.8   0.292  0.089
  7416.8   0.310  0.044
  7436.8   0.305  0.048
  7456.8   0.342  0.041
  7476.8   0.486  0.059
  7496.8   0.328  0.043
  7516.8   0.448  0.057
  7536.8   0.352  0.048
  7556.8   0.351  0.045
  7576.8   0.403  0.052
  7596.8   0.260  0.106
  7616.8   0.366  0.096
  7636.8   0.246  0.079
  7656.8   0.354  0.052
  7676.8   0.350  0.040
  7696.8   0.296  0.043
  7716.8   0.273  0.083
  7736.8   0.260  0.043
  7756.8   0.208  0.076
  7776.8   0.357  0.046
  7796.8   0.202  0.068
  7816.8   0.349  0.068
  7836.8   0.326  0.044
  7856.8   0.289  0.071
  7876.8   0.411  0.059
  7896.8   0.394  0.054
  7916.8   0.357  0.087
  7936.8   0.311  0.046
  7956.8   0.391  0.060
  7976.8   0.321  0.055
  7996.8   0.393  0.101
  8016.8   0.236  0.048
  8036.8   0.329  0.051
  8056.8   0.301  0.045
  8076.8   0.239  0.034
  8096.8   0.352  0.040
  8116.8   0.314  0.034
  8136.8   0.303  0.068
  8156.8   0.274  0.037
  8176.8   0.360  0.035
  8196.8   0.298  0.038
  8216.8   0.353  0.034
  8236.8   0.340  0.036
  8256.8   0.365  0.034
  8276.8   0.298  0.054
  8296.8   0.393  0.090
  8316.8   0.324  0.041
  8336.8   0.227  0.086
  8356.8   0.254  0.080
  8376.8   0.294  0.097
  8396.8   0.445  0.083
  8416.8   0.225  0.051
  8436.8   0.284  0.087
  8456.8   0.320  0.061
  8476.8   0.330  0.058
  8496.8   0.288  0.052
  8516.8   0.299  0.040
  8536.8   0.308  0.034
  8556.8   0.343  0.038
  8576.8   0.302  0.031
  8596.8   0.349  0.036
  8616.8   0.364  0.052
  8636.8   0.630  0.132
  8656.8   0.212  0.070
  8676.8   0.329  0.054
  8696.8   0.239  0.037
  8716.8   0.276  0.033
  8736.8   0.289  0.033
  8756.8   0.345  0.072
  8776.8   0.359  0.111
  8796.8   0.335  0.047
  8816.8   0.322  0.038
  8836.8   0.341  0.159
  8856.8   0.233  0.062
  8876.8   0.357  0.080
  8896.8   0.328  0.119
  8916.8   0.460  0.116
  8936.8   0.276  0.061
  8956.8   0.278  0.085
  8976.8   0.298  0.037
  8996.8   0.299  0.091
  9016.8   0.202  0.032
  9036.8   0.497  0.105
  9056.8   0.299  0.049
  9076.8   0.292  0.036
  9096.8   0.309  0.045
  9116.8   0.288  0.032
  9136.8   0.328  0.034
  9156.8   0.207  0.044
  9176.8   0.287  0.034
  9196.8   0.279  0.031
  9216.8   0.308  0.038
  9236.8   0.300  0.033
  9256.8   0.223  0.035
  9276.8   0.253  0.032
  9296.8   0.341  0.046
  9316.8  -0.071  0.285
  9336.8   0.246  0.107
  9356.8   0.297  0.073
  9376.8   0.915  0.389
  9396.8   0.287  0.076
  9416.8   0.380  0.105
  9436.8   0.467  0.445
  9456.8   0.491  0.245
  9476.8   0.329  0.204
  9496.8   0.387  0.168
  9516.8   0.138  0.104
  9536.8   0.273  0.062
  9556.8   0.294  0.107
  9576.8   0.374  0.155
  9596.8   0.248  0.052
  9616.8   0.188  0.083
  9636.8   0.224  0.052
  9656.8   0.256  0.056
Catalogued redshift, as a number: 0.047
